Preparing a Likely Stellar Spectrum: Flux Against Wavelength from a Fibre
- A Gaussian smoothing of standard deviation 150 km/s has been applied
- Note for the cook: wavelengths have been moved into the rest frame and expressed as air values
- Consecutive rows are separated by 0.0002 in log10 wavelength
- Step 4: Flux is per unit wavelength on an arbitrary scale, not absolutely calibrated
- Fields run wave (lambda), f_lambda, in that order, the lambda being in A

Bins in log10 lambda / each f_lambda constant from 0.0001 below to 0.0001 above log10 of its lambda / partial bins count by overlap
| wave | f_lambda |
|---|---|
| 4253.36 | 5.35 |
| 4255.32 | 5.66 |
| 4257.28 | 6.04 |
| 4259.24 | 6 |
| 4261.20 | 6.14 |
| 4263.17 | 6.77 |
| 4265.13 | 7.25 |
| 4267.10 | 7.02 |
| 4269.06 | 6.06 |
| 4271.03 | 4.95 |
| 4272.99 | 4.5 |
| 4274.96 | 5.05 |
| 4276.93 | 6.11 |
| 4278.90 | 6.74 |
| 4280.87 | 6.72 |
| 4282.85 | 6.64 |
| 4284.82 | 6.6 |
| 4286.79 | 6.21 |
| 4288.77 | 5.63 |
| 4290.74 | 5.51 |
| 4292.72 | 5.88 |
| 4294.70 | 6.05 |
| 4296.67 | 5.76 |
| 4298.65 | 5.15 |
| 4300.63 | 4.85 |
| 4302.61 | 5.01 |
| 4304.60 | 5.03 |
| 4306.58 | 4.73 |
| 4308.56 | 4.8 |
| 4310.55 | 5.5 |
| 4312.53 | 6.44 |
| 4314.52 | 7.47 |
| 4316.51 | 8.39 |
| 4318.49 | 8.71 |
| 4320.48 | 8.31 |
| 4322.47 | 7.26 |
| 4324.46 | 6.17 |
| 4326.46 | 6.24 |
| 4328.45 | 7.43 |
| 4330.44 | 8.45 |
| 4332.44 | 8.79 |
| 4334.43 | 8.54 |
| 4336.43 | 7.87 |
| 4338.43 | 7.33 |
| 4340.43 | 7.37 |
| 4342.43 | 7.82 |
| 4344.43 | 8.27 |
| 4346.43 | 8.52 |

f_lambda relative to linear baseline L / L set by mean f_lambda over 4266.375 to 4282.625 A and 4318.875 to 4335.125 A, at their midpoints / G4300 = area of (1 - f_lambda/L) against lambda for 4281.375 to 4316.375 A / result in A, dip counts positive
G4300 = 4.7 A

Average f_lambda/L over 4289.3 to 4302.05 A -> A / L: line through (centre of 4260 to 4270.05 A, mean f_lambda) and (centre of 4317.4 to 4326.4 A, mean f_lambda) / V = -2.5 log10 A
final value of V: 0.27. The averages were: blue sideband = 6.63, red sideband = 7.48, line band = 5.52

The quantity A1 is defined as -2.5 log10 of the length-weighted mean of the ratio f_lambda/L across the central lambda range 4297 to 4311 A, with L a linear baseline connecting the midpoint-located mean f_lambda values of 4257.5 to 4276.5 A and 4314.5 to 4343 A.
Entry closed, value 0.37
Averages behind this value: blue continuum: 5.98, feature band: 5.02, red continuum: 7.75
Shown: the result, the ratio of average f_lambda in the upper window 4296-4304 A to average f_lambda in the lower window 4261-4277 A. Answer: 0.9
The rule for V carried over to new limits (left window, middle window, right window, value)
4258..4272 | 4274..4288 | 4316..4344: 0.06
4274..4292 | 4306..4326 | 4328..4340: 0.09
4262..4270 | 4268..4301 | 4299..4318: 0.10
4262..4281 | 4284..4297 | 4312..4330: 0.11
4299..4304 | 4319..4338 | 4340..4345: -0.13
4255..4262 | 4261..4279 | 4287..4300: -0.02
